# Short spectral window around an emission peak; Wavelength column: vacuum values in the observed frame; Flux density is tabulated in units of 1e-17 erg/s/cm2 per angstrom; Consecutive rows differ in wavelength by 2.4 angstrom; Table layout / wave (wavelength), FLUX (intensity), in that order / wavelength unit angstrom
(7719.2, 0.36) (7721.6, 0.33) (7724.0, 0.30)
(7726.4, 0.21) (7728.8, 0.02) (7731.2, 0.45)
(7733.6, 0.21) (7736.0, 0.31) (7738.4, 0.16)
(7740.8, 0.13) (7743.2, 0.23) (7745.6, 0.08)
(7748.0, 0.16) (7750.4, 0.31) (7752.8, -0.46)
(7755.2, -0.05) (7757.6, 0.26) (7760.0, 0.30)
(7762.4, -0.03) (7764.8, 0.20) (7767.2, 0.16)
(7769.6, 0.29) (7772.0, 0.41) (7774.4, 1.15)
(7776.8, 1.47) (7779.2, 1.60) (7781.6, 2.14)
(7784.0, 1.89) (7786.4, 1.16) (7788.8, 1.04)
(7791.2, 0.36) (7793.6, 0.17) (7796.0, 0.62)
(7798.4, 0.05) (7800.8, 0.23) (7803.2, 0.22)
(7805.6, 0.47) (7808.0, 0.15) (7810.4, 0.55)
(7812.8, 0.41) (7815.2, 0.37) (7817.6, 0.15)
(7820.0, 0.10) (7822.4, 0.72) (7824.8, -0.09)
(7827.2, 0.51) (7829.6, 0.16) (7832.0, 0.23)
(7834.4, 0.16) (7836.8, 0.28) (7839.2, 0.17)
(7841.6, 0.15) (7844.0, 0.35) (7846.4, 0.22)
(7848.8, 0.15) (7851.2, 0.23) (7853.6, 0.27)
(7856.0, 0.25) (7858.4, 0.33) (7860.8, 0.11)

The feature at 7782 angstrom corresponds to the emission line [O II] 3727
